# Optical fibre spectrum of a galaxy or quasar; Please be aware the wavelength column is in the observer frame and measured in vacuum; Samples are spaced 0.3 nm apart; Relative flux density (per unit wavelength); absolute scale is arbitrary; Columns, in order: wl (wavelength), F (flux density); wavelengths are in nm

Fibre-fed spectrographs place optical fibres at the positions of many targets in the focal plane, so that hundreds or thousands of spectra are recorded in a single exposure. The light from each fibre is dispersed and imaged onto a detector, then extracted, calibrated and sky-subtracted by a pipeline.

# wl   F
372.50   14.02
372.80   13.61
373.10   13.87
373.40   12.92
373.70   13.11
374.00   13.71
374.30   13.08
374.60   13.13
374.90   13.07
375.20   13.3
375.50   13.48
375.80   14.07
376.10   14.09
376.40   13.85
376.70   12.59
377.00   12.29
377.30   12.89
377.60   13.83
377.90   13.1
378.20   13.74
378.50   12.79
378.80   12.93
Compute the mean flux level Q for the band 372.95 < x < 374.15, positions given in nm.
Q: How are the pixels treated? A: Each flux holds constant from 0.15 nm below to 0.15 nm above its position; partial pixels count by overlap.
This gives 13.4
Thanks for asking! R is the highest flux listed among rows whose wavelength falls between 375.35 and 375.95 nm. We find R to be 14.07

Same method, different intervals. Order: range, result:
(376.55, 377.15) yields 12.59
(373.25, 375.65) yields 13.71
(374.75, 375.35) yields 13.3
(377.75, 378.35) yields 13.74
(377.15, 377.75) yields 13.83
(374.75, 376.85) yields 14.09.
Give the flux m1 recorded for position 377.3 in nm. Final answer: 12.89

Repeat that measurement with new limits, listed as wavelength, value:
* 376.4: 13.85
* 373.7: 13.11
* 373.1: 13.87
